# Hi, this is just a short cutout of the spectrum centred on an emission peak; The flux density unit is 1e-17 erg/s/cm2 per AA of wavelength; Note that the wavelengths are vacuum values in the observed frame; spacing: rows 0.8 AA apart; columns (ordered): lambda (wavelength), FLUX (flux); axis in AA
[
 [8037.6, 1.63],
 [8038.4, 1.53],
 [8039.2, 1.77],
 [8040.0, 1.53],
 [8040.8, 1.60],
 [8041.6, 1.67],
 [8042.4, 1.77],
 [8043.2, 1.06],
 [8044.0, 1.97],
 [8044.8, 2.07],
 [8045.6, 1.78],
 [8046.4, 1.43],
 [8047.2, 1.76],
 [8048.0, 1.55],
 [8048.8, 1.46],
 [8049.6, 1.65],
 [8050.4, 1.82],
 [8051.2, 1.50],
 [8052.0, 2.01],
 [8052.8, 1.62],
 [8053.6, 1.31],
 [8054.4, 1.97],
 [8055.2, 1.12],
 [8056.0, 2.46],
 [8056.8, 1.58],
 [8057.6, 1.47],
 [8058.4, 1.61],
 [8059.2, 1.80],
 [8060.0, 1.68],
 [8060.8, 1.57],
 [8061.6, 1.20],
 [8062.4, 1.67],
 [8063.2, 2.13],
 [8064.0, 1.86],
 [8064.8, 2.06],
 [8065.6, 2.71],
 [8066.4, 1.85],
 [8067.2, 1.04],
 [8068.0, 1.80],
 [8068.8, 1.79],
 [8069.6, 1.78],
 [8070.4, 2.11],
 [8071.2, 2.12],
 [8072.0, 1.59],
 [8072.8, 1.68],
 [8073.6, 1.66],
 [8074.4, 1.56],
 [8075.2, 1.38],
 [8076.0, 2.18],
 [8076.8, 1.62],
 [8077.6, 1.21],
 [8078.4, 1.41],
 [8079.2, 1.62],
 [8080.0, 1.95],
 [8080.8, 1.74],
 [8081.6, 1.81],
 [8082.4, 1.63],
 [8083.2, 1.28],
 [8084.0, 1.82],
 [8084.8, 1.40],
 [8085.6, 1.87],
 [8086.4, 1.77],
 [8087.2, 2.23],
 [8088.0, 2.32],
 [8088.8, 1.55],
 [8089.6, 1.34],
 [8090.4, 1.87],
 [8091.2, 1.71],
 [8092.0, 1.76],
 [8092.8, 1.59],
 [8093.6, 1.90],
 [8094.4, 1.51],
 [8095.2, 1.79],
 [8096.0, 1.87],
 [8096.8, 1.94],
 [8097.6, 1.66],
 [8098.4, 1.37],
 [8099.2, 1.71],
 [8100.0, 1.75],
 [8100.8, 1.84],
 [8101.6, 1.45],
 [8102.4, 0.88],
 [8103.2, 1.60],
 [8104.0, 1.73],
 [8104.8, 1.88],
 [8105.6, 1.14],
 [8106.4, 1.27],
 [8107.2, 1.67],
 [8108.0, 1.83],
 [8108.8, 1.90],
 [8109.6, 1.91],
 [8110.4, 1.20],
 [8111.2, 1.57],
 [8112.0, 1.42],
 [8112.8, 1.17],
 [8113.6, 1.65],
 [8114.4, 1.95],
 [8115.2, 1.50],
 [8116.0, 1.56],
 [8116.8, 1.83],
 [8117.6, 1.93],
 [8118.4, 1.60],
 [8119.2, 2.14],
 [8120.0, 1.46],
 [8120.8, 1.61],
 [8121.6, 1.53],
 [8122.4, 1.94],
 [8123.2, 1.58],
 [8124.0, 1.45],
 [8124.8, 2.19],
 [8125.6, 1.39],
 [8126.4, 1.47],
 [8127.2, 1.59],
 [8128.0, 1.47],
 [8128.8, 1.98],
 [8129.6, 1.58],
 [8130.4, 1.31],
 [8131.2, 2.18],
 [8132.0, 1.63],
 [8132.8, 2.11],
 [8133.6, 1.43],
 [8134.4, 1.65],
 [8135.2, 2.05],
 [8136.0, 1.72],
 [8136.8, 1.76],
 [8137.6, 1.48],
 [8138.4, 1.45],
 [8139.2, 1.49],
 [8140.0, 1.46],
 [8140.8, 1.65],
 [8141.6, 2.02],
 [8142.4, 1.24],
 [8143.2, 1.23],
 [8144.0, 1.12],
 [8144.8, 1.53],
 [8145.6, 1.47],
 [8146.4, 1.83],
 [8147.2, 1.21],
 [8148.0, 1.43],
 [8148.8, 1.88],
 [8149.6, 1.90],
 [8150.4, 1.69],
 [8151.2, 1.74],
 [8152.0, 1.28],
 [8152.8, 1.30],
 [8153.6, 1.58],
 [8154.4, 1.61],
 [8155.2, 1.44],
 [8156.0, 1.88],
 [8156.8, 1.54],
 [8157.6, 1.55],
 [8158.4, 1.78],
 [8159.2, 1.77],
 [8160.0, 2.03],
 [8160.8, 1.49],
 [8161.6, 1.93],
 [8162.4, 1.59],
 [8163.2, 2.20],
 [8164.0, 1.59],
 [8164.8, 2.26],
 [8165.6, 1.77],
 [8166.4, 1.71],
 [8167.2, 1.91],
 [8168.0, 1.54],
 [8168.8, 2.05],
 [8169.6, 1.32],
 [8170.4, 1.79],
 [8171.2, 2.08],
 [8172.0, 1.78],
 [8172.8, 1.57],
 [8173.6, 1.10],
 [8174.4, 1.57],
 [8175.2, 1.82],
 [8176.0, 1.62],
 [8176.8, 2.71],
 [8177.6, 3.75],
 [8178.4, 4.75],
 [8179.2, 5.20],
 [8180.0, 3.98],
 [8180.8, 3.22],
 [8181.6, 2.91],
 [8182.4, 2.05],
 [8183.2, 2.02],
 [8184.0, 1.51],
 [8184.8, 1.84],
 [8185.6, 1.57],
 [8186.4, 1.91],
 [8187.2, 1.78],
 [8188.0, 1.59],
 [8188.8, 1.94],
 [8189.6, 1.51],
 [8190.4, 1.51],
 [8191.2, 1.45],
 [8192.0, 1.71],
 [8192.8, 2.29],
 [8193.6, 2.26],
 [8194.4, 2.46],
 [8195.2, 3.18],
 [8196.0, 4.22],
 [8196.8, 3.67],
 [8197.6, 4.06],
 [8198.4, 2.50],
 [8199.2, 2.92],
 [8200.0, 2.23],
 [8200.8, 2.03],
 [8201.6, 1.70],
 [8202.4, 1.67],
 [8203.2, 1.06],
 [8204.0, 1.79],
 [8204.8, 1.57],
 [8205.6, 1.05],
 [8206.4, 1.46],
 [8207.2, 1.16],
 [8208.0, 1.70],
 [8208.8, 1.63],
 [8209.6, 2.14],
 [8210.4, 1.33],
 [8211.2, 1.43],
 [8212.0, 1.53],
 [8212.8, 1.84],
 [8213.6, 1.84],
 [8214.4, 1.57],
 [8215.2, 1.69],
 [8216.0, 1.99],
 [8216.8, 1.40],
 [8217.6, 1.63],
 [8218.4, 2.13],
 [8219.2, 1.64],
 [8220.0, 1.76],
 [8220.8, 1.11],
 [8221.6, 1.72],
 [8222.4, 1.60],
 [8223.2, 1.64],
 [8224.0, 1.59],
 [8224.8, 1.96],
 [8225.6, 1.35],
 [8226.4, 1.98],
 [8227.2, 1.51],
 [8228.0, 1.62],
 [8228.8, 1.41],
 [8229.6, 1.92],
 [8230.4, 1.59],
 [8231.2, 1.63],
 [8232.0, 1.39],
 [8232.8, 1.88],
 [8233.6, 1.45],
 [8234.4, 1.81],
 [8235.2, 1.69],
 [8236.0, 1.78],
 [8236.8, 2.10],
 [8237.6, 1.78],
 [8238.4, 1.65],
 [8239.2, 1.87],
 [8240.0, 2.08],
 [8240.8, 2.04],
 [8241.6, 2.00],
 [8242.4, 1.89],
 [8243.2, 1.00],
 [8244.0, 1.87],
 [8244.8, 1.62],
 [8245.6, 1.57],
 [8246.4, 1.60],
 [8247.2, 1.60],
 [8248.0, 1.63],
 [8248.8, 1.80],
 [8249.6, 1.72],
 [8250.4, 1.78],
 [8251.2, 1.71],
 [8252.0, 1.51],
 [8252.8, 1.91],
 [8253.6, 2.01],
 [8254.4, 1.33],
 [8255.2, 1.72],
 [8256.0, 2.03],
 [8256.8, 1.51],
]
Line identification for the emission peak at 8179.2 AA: [S II]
